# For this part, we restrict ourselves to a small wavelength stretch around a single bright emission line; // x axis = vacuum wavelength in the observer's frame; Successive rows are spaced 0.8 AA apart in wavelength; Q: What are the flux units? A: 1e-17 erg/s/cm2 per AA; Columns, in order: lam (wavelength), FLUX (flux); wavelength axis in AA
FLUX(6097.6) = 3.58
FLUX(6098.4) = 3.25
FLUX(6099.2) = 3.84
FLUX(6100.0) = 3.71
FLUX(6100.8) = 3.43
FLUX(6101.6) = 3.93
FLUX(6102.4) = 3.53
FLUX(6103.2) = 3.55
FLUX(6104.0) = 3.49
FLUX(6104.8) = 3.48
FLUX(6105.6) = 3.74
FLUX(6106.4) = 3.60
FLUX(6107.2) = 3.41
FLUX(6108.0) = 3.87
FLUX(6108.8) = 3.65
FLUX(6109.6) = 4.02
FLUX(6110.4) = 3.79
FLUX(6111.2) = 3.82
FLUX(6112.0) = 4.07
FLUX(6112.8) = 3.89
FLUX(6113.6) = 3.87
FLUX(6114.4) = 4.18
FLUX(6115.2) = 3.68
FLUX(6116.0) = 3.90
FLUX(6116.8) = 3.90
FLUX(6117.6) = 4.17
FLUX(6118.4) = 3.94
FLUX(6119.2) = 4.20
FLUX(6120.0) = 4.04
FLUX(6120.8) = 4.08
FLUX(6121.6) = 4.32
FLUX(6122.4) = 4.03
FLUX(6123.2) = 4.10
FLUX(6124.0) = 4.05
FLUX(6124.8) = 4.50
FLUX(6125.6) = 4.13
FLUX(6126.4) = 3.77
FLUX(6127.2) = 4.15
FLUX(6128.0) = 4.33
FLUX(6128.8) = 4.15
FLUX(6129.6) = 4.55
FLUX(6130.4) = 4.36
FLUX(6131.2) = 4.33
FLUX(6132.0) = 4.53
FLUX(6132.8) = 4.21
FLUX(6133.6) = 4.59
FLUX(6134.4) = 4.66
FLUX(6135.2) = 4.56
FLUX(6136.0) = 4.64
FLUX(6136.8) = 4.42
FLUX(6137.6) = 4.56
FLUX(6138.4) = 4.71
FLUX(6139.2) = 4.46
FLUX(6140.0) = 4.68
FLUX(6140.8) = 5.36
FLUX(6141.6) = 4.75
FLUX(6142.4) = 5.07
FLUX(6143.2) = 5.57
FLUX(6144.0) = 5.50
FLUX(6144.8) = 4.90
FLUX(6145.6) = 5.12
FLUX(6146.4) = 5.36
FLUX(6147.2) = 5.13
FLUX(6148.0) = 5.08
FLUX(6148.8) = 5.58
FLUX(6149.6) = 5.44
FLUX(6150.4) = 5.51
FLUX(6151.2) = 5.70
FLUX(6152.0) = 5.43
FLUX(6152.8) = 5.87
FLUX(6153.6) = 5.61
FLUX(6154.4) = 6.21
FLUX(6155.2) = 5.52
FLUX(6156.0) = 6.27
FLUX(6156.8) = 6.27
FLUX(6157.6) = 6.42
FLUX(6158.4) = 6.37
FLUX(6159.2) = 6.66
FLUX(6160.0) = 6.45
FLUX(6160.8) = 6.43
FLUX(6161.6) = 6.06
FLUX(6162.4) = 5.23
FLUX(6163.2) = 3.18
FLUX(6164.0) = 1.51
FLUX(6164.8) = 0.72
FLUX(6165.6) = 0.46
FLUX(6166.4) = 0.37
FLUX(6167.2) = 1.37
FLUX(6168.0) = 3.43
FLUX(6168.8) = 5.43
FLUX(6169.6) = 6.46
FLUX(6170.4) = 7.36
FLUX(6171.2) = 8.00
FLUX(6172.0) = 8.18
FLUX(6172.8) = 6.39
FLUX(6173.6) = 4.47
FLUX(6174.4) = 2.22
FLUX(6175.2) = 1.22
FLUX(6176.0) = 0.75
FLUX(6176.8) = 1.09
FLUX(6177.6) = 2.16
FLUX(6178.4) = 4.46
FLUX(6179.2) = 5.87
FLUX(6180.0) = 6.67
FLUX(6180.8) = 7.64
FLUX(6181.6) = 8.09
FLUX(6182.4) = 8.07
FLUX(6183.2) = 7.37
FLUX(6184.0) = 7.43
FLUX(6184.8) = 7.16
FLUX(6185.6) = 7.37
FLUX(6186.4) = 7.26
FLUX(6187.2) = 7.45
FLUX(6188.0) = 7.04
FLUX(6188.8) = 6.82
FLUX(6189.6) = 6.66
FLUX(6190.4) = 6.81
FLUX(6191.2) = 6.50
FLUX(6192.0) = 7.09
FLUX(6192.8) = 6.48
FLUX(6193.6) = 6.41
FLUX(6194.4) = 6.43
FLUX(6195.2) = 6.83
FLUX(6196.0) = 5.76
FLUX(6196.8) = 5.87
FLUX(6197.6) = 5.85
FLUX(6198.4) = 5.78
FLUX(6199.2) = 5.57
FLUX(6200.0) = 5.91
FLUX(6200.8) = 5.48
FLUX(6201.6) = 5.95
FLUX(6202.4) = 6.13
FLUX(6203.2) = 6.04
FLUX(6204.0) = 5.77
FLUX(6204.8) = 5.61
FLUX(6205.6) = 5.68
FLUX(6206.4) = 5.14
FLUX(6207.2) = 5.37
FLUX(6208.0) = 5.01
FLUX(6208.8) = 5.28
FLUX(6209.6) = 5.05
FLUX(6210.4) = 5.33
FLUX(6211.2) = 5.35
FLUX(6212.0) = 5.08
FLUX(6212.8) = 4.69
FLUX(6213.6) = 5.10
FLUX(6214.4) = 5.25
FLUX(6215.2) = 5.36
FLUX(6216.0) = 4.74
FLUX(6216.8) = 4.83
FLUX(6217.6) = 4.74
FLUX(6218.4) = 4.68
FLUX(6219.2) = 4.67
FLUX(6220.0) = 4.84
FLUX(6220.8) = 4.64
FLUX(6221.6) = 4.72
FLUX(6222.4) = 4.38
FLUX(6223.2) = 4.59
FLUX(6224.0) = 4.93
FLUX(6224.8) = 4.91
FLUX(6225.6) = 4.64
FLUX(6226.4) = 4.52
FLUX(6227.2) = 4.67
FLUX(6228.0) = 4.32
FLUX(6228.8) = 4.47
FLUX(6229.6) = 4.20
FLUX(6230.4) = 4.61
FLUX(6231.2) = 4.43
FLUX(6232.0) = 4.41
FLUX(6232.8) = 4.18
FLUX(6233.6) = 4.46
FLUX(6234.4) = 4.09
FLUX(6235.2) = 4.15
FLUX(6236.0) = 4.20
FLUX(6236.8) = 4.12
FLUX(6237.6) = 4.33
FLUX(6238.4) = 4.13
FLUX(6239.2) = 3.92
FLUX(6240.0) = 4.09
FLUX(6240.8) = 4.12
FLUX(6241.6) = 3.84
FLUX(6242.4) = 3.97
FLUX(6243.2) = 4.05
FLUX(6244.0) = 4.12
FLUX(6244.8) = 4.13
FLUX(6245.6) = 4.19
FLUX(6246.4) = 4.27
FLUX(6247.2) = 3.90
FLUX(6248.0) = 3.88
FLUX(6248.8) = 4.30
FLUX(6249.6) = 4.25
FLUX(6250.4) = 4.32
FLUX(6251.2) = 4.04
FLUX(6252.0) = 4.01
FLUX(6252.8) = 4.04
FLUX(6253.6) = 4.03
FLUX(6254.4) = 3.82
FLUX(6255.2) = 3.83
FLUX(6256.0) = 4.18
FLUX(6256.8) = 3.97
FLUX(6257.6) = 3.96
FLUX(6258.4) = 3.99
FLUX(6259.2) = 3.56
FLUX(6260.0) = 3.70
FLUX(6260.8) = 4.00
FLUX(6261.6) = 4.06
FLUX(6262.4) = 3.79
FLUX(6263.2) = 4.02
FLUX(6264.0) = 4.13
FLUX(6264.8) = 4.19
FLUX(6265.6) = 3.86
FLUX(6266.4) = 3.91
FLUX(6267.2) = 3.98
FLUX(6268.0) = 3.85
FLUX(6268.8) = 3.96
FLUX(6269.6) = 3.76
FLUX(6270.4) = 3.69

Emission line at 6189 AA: C IV 1549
